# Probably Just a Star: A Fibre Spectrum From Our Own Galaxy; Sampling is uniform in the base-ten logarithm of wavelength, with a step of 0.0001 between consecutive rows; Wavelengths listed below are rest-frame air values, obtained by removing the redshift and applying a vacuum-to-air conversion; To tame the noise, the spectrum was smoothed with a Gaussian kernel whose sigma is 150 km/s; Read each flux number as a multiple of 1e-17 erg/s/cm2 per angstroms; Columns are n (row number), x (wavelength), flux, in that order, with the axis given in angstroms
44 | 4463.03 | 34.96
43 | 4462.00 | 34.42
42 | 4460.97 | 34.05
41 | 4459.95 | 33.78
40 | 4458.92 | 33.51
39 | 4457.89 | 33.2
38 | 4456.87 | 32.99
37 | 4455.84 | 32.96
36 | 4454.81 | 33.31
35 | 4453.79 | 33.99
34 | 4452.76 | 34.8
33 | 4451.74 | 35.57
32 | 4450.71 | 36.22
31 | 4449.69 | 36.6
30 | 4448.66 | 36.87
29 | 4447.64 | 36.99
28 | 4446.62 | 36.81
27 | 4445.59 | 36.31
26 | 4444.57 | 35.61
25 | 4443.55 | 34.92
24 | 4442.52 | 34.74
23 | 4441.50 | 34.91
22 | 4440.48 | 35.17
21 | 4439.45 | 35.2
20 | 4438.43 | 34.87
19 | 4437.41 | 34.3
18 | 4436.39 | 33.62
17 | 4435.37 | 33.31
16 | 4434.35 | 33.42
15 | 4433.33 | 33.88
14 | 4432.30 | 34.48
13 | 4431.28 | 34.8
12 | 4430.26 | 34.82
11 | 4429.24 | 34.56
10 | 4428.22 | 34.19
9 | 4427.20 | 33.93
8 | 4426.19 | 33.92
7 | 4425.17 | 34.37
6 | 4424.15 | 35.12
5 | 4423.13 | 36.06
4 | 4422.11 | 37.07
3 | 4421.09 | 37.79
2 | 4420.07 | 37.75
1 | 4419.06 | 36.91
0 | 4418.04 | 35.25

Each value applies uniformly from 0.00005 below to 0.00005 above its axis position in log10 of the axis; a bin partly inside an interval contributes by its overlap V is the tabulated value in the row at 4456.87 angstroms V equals 32.99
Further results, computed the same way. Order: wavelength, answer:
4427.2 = 33.93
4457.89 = 33.2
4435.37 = 33.31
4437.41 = 34.3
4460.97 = 34.05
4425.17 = 34.37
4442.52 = 34.74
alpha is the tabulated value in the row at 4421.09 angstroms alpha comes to 37.79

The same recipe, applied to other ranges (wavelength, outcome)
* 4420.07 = 37.75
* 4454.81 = 33.31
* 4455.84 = 32.96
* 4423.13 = 36.06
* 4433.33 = 33.88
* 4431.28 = 34.8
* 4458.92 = 33.51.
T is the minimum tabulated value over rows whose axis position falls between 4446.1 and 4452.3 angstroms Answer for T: 35.57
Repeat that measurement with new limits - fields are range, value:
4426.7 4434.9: 33.42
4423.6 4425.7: 34.37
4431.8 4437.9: 33.31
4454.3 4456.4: 32.96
